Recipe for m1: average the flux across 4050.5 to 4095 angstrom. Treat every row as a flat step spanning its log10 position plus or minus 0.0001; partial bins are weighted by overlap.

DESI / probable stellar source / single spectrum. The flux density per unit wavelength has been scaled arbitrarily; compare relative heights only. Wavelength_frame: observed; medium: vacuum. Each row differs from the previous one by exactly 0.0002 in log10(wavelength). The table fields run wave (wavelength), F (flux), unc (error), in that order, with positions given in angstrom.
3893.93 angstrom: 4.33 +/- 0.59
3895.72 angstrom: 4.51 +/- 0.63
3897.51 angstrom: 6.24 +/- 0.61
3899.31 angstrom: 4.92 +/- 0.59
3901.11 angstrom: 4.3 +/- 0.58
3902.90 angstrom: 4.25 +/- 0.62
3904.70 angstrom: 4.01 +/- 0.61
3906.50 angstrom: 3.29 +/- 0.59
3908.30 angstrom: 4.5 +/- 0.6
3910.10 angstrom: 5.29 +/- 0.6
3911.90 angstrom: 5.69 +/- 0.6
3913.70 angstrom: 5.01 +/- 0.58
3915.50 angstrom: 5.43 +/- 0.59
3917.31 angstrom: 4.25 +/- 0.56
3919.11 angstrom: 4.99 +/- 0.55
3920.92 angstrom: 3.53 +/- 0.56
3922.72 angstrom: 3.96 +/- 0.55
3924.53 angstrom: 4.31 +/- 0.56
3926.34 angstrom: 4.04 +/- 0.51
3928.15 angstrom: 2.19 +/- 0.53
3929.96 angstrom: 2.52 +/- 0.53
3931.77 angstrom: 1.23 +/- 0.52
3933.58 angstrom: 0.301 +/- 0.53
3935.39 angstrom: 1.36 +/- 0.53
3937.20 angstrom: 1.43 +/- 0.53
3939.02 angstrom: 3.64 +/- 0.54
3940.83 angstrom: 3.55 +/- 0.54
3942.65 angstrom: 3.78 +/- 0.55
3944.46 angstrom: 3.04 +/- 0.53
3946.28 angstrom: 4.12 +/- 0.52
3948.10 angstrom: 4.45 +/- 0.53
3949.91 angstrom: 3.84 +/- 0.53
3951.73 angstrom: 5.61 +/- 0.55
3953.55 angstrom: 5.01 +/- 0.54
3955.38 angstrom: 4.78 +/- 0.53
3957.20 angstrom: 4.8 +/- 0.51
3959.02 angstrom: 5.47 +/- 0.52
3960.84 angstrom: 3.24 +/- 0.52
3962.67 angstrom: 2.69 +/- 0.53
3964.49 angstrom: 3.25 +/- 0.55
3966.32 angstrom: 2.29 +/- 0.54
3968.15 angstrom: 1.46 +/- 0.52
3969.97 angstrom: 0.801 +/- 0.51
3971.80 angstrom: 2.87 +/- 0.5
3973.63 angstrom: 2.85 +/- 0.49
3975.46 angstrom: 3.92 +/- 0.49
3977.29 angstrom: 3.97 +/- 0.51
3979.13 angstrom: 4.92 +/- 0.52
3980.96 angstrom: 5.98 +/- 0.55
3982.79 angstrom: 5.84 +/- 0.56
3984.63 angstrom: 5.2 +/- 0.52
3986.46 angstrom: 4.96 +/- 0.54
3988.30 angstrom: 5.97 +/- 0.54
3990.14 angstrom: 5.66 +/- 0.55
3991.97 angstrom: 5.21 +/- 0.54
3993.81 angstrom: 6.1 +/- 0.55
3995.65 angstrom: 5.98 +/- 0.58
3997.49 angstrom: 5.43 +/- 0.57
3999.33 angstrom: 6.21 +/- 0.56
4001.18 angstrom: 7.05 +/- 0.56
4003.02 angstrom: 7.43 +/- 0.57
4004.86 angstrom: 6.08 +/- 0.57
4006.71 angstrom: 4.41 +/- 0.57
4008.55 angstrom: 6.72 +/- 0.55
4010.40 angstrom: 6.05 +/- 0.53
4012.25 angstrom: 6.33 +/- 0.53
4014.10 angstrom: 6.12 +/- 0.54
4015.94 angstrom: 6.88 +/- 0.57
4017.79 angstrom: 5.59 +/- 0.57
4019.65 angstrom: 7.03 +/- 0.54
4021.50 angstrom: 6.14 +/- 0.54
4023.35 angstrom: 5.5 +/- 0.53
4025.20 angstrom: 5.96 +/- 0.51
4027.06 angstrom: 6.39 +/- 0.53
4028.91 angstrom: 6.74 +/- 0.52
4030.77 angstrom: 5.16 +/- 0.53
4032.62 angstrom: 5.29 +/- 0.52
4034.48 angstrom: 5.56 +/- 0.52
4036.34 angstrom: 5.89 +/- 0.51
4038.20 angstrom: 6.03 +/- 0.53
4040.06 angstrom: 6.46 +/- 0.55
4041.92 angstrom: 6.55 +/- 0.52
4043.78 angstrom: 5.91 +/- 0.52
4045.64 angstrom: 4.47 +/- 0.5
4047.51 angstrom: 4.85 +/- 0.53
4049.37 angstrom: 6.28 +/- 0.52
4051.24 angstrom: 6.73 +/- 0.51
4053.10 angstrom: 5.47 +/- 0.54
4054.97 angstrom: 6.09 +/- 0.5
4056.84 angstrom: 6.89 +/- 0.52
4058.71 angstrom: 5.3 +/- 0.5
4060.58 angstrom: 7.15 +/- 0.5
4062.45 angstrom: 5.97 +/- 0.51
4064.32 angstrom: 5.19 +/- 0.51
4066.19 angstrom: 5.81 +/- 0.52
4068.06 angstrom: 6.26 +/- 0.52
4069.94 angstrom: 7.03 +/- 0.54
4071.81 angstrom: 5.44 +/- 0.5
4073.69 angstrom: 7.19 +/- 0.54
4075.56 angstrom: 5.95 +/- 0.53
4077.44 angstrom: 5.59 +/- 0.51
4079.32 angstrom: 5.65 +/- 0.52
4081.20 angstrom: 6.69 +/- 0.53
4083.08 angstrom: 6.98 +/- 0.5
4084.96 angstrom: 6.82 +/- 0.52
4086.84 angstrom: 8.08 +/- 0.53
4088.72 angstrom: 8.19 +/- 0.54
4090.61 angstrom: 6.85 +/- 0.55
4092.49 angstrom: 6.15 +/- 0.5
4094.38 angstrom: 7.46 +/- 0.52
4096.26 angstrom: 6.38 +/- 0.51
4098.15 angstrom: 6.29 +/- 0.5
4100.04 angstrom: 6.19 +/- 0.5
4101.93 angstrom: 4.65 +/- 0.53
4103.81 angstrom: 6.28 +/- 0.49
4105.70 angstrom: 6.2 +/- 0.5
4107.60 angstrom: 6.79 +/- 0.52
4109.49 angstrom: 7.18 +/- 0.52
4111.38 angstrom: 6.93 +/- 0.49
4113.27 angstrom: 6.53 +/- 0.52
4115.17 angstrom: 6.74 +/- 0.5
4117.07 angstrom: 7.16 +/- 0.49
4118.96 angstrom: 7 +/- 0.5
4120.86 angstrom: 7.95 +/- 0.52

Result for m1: 6.45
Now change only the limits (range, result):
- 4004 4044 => 6.04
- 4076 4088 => 6.64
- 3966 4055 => 5.46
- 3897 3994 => 3.98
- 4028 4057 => 5.87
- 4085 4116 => 6.68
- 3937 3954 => 3.92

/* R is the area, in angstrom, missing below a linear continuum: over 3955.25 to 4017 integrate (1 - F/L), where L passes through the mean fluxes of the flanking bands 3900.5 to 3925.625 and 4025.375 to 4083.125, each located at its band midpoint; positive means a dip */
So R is 4.6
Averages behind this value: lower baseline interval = 4.49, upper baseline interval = 6.02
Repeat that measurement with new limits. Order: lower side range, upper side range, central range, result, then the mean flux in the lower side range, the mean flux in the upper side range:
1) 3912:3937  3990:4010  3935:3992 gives 9.6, 3.34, 6.04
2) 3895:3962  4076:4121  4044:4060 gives 0.4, 3.96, 6.67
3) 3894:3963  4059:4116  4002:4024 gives -3.8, 3.95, 6.47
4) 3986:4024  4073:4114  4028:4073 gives 2.7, 6.06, 6.59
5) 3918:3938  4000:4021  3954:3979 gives 5.7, 2.74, 6.33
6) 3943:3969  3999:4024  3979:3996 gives -1.2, 3.86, 6.26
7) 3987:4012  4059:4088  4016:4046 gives 1.0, 6.01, 6.38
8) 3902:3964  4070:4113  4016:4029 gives -2.1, 3.81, 6.55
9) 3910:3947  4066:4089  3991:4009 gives -4.0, 3.46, 6.57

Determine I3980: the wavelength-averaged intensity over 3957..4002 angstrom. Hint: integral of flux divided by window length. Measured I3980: 4.48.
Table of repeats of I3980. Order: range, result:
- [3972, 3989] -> 4.75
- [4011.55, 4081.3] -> 6.03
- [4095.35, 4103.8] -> 5.92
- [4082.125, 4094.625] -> 7.2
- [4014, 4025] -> 6.2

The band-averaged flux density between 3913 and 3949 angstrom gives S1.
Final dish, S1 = 3.35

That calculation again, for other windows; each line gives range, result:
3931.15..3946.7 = 2.47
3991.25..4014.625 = 6.09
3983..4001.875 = 5.76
